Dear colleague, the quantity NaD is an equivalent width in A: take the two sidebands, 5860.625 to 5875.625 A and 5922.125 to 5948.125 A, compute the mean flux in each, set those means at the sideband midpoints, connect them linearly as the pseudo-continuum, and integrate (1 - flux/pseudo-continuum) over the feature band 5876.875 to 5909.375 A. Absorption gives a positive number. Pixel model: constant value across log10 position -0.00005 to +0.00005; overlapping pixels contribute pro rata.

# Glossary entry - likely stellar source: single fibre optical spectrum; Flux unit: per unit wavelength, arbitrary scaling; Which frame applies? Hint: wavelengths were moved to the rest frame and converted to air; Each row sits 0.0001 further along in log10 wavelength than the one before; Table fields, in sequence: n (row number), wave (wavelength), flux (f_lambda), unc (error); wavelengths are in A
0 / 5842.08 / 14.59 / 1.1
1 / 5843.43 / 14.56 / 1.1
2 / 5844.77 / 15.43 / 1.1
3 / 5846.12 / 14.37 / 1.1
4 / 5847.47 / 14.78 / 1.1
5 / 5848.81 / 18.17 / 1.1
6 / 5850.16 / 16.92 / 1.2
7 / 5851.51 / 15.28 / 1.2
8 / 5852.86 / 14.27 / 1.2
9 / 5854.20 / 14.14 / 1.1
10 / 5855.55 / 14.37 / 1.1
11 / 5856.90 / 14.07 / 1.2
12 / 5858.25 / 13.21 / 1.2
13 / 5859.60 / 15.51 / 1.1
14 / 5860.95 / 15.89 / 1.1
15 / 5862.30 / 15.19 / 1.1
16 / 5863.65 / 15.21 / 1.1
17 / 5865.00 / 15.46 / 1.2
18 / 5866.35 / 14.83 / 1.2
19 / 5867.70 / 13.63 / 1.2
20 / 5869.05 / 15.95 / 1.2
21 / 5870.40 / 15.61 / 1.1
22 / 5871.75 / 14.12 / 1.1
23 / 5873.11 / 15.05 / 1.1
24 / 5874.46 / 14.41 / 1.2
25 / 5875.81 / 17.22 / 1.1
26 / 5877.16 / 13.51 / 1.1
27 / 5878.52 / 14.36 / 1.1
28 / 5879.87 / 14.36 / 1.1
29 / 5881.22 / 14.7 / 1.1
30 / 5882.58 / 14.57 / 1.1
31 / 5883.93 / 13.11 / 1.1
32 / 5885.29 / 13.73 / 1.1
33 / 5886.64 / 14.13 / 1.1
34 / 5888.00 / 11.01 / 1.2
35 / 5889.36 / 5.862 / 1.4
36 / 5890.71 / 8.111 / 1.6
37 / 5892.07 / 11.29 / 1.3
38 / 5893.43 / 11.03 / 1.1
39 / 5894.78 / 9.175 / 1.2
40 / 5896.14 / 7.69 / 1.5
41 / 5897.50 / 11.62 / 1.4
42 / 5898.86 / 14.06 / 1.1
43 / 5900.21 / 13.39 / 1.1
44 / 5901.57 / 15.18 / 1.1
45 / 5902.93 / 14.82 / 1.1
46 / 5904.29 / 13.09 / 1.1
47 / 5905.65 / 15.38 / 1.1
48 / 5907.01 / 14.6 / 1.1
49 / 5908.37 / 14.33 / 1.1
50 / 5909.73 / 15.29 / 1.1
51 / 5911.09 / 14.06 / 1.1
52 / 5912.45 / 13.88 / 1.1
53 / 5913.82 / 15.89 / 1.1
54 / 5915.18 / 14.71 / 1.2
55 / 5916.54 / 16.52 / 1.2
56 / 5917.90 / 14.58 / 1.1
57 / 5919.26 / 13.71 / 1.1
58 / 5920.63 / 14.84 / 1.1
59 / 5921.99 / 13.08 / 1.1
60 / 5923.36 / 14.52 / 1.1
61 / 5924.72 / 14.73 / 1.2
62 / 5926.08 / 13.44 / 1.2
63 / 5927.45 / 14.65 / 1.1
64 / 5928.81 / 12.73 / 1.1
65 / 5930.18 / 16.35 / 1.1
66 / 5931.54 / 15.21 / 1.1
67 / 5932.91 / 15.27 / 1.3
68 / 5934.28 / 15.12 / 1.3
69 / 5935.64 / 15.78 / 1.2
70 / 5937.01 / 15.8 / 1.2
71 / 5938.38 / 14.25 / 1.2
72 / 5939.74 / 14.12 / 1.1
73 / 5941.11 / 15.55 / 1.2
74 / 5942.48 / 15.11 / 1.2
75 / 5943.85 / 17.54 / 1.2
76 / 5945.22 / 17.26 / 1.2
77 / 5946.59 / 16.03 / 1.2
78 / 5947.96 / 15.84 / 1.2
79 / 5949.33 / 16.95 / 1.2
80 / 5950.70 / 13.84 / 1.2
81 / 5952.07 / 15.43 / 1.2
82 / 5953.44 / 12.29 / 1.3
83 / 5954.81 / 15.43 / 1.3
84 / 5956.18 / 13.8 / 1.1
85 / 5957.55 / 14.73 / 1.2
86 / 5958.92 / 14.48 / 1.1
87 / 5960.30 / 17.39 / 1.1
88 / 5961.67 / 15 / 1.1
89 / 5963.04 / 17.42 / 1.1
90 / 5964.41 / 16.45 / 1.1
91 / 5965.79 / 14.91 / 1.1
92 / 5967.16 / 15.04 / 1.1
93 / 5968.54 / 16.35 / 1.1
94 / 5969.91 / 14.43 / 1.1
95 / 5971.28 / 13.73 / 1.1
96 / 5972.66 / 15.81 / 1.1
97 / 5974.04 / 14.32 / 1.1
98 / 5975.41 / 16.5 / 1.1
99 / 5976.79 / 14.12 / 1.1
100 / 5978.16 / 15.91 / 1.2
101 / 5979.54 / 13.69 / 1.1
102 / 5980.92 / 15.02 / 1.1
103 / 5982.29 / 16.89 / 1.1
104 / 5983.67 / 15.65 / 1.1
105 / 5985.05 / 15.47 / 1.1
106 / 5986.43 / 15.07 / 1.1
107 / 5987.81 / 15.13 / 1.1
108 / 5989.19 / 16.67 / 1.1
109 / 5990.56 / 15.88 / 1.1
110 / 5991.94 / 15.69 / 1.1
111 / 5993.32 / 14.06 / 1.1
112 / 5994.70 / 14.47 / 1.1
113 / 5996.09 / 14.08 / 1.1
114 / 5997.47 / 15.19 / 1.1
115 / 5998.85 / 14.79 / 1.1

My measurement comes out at 5.31 A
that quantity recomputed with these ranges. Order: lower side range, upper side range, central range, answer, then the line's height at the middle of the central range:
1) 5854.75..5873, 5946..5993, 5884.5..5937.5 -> 5.33 A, 15.1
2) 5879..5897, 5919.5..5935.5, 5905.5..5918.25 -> -1.51 A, 13.3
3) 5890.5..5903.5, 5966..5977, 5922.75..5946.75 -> -3.11 A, 13.4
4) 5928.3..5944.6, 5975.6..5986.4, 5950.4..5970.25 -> 0.14 A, 15.3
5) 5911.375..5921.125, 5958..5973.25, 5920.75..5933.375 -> 0.46 A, 15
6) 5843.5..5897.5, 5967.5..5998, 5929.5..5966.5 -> -1.75 A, 14.8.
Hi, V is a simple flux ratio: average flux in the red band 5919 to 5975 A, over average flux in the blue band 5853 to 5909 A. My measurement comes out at 1.1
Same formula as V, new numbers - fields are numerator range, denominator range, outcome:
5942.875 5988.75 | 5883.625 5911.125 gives 1.24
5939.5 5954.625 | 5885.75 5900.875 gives 1.44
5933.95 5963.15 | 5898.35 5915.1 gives 1.06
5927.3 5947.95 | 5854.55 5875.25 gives 1.04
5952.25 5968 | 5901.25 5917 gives 1.03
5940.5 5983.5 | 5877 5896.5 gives 1.31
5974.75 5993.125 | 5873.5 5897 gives 1.26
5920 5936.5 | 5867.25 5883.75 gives 0.99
